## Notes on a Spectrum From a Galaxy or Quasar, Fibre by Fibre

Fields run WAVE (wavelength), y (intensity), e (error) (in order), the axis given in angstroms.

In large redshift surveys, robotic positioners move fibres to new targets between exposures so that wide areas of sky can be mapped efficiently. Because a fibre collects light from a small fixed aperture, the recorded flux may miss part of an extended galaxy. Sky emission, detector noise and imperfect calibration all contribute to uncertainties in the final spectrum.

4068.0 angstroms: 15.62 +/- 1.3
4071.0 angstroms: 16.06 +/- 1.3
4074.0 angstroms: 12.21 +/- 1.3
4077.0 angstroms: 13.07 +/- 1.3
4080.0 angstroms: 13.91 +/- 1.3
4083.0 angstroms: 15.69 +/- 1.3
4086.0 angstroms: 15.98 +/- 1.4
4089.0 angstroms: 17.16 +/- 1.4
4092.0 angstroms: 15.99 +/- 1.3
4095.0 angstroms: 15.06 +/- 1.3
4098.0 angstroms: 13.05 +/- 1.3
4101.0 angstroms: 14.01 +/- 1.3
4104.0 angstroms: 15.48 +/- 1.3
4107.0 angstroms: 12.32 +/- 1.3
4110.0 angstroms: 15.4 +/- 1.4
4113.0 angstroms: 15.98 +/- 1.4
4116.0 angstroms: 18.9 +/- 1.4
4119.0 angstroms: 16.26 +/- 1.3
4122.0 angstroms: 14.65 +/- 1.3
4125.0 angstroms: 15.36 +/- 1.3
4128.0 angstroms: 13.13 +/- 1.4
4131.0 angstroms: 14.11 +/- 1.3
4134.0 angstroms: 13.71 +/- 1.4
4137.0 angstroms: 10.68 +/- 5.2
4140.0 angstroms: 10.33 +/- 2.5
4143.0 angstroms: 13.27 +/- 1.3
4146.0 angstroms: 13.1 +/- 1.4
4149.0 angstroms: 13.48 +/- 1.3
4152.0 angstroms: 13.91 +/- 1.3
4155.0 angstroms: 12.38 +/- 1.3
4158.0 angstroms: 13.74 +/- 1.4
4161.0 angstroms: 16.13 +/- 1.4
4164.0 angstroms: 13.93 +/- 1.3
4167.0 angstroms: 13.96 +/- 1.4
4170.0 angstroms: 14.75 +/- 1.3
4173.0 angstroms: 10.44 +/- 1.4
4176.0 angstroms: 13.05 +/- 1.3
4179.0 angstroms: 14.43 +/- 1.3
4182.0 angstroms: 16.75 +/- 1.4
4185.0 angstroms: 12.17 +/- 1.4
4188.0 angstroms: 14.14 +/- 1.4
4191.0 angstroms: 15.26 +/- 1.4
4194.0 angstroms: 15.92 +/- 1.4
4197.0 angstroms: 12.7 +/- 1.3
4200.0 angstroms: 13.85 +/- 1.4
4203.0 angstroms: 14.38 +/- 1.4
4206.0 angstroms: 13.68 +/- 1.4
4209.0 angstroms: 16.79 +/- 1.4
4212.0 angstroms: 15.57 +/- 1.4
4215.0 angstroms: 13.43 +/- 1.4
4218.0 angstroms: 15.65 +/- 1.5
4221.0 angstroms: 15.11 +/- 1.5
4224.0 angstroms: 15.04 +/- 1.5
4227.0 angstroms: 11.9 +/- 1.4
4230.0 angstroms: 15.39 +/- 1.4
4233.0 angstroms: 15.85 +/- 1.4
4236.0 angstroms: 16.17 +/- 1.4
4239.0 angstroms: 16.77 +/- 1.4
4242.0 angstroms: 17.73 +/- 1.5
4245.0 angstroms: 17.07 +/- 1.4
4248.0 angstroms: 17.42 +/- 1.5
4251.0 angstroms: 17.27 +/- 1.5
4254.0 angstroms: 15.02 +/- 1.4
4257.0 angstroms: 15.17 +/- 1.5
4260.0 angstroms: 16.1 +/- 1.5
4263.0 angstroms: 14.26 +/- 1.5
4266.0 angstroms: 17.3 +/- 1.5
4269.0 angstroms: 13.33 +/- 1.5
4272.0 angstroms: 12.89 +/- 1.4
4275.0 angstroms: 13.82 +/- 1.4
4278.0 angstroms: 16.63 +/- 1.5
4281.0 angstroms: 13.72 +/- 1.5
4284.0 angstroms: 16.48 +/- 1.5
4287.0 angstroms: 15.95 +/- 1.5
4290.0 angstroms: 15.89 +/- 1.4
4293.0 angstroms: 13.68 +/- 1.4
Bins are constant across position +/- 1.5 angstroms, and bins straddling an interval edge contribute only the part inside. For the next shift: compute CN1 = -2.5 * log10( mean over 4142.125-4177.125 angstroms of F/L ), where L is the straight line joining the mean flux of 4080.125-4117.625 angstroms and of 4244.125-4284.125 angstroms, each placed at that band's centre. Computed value 0.14 mag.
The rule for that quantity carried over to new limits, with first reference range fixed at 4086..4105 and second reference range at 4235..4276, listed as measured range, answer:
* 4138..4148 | 0.25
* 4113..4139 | 0.05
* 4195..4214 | 0.08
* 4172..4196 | 0.11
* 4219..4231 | 0.09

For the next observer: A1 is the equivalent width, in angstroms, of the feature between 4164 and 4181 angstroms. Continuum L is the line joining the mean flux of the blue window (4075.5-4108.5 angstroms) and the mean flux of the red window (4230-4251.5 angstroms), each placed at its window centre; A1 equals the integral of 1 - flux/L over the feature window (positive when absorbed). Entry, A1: 2.5 angstroms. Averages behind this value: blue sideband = 14.7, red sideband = 16.8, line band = 13.5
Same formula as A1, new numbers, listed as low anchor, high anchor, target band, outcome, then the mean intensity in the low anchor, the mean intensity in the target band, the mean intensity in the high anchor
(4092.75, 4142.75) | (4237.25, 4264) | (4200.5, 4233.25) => 2.26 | 14.3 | 14.7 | 16.3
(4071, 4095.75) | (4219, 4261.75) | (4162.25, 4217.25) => 4.78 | 14.9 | 14.2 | 15.8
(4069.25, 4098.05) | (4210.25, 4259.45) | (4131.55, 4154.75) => 3.85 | 14.9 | 12.7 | 15.7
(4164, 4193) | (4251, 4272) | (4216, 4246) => -1.80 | 13.9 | 15.6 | 15.2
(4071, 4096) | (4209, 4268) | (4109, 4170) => 4.38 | 15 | 14.1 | 15.7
